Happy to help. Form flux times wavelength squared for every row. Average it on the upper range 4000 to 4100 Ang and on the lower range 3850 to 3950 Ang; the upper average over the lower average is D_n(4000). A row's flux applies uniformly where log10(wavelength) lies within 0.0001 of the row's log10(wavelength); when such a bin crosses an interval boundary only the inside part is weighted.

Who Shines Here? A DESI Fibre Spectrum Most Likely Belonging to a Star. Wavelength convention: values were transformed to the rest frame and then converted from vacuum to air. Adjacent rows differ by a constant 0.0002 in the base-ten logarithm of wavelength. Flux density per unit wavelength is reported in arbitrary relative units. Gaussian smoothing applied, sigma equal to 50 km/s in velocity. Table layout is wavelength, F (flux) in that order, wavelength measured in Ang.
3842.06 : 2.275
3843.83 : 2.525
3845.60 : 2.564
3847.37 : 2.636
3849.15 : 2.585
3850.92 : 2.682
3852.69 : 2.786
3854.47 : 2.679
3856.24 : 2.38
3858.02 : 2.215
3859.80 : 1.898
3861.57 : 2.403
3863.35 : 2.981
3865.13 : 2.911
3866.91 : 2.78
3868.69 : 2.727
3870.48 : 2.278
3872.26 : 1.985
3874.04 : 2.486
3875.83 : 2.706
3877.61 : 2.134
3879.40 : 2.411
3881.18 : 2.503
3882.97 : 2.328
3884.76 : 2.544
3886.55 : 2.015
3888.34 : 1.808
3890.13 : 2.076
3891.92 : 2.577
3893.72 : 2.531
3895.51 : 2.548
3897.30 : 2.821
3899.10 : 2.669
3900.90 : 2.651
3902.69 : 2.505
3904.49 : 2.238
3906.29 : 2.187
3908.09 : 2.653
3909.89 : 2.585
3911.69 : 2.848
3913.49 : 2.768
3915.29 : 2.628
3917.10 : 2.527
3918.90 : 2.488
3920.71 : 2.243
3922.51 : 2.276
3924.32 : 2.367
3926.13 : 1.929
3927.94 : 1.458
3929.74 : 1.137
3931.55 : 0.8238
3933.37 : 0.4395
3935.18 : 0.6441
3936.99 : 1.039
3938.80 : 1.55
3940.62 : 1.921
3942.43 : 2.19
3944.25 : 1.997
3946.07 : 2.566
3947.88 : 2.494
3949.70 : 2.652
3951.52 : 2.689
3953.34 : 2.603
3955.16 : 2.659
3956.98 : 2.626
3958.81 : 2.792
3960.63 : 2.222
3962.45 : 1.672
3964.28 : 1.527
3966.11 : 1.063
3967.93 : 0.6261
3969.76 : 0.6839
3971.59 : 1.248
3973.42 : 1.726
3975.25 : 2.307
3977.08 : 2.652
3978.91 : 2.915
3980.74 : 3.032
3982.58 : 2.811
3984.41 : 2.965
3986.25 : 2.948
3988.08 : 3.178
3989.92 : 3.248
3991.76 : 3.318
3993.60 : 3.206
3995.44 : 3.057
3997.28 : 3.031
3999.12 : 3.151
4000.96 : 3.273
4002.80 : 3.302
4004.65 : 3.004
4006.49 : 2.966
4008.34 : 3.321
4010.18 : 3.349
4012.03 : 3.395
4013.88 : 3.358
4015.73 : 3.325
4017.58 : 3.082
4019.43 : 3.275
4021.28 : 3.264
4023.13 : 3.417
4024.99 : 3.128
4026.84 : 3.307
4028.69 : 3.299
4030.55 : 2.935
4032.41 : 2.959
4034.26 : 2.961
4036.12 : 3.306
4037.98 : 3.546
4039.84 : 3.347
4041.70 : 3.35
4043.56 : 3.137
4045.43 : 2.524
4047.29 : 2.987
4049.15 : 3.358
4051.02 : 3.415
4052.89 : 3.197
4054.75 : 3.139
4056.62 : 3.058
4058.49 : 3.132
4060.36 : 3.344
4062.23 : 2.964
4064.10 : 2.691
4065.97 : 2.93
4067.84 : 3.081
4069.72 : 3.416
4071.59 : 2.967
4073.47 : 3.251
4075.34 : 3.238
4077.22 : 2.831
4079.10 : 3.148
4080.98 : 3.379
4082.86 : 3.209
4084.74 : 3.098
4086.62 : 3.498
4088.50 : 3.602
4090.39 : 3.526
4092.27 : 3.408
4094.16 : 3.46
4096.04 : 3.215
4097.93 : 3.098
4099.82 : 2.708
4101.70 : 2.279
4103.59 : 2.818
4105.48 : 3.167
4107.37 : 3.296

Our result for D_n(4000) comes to 1.5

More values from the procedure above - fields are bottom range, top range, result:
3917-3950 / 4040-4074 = 1.84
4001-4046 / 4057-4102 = 1.01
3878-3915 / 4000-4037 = 1.39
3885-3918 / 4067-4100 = 1.43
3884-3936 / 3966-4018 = 1.33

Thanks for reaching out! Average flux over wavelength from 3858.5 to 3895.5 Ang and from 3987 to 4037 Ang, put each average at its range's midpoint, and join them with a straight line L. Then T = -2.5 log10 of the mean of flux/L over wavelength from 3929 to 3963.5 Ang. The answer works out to 0.41 mag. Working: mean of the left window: 2.41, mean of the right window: 3.2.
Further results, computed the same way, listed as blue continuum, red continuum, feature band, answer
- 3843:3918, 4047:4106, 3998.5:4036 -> -0.09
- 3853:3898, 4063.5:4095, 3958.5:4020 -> 0.08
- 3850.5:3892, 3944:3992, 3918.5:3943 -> 0.44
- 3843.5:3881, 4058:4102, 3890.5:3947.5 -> 0.25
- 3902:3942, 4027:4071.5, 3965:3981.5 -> 0.34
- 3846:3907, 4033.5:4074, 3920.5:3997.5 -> 0.29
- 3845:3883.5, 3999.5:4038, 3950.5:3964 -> 0.21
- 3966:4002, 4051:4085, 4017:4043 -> -0.13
